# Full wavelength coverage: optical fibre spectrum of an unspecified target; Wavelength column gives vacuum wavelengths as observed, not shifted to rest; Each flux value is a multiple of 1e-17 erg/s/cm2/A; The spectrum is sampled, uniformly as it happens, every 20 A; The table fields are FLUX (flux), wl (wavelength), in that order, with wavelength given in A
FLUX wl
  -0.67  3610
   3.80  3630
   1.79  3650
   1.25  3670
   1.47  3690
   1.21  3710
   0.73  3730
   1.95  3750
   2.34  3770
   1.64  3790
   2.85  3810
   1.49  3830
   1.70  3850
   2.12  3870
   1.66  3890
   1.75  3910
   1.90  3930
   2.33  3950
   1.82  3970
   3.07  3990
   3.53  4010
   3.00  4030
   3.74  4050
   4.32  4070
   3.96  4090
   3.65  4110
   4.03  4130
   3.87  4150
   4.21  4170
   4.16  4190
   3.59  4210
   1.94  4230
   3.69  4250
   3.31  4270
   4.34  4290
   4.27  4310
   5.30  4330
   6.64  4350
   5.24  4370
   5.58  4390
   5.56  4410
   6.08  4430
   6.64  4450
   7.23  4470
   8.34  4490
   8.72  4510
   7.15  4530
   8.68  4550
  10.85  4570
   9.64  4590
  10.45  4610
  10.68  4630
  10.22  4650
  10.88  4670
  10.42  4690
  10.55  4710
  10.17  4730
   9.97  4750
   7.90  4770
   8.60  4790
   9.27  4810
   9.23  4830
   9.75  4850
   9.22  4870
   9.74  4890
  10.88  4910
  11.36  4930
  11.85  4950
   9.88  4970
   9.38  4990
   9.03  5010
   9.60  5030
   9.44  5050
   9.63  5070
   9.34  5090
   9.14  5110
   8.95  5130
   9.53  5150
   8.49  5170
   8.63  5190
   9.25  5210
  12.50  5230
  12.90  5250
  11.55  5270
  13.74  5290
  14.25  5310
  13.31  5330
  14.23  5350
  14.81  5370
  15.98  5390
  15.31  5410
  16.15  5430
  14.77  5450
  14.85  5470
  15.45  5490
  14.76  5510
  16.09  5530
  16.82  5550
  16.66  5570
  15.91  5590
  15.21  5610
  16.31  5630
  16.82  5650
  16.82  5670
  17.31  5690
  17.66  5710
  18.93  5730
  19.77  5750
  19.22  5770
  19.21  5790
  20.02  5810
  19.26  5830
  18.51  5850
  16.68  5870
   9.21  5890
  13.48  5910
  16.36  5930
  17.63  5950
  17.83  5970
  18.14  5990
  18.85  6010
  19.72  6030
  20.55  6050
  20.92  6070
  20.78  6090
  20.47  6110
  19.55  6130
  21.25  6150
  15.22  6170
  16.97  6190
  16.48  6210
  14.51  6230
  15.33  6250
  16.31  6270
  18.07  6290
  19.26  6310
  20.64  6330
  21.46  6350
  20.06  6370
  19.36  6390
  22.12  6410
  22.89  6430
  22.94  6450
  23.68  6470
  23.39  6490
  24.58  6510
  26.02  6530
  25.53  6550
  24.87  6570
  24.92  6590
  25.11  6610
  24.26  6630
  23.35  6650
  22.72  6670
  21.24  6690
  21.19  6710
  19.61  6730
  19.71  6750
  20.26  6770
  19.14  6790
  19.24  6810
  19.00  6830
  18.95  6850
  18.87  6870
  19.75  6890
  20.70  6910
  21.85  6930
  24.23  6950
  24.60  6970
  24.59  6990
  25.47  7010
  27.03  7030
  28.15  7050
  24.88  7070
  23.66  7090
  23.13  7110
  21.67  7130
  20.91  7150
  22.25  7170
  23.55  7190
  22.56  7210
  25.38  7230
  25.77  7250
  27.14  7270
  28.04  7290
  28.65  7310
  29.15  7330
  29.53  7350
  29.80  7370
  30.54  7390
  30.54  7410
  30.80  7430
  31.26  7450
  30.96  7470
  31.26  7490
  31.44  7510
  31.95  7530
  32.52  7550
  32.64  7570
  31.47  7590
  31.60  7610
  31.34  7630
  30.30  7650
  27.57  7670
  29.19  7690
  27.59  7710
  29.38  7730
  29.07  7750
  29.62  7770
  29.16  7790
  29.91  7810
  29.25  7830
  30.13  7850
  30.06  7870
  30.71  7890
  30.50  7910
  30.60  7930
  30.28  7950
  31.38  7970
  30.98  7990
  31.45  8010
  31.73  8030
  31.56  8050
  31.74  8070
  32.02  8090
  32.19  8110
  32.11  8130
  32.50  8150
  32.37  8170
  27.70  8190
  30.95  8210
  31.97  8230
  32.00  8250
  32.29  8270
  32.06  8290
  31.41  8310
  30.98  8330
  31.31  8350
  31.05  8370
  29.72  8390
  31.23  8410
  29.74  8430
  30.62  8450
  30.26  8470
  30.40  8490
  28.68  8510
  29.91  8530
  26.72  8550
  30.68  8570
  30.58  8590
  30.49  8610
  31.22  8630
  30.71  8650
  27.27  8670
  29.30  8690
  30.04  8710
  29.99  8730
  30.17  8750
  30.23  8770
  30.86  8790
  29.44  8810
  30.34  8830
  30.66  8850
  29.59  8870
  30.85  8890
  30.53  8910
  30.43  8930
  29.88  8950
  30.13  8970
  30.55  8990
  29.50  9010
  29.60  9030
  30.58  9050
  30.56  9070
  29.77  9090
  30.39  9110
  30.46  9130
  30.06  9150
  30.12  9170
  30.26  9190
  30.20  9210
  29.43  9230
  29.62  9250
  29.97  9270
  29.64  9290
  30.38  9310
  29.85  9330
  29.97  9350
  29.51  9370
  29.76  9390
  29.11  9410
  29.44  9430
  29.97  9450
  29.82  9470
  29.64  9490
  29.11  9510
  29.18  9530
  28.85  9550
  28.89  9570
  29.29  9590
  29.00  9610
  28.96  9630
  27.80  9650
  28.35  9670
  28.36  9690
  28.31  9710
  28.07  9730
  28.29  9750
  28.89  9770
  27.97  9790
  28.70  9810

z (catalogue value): 0.000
